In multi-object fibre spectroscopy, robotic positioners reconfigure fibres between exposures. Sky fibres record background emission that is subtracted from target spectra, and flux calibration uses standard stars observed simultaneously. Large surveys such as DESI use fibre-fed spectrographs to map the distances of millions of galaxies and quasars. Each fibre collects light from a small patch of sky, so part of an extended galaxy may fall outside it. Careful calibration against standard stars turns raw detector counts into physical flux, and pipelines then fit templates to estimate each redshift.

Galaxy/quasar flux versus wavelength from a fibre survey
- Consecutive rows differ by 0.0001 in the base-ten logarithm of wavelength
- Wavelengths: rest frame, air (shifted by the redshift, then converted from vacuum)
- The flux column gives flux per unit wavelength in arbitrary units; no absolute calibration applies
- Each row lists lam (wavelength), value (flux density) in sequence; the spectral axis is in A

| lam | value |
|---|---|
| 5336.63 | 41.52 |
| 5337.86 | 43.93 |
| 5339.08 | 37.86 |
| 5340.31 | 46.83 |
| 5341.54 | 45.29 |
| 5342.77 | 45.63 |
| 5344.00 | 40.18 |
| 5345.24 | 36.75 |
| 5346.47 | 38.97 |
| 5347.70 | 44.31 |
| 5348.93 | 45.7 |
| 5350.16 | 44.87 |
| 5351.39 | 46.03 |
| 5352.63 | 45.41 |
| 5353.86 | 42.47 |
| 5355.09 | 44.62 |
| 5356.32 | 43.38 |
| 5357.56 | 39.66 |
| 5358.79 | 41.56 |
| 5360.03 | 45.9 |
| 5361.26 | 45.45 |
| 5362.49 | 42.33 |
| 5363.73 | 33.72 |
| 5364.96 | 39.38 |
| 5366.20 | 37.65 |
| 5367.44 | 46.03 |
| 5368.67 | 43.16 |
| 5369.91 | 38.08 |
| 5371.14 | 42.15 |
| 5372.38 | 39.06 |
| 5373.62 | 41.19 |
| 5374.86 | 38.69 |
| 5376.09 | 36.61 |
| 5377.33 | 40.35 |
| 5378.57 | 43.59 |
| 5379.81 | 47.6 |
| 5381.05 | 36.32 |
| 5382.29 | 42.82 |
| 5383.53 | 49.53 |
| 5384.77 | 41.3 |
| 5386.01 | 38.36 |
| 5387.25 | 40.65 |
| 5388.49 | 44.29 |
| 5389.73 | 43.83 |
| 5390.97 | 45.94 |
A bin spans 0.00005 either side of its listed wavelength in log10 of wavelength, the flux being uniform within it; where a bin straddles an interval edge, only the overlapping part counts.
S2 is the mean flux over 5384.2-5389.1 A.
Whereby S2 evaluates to 41.2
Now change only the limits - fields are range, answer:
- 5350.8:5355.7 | 44.6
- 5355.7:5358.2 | 41.5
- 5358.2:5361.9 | 44.3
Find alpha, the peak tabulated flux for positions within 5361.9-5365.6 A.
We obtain 42.33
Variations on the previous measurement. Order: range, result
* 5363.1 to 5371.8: 46.03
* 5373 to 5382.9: 47.6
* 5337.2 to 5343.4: 46.83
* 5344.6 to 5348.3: 44.31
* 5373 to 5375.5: 41.19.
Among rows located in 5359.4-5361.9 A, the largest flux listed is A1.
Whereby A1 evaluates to 45.9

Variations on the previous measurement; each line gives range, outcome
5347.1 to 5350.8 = 45.7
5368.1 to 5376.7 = 43.16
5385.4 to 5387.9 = 40.65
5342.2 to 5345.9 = 45.63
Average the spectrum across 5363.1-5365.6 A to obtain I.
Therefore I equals 36.5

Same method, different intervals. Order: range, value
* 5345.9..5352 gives 44.1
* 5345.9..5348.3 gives 41.7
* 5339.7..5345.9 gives 42.8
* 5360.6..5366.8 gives 39.8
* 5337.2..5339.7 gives 41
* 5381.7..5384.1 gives 46.1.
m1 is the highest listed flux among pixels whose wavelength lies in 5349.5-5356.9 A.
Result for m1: 46.03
